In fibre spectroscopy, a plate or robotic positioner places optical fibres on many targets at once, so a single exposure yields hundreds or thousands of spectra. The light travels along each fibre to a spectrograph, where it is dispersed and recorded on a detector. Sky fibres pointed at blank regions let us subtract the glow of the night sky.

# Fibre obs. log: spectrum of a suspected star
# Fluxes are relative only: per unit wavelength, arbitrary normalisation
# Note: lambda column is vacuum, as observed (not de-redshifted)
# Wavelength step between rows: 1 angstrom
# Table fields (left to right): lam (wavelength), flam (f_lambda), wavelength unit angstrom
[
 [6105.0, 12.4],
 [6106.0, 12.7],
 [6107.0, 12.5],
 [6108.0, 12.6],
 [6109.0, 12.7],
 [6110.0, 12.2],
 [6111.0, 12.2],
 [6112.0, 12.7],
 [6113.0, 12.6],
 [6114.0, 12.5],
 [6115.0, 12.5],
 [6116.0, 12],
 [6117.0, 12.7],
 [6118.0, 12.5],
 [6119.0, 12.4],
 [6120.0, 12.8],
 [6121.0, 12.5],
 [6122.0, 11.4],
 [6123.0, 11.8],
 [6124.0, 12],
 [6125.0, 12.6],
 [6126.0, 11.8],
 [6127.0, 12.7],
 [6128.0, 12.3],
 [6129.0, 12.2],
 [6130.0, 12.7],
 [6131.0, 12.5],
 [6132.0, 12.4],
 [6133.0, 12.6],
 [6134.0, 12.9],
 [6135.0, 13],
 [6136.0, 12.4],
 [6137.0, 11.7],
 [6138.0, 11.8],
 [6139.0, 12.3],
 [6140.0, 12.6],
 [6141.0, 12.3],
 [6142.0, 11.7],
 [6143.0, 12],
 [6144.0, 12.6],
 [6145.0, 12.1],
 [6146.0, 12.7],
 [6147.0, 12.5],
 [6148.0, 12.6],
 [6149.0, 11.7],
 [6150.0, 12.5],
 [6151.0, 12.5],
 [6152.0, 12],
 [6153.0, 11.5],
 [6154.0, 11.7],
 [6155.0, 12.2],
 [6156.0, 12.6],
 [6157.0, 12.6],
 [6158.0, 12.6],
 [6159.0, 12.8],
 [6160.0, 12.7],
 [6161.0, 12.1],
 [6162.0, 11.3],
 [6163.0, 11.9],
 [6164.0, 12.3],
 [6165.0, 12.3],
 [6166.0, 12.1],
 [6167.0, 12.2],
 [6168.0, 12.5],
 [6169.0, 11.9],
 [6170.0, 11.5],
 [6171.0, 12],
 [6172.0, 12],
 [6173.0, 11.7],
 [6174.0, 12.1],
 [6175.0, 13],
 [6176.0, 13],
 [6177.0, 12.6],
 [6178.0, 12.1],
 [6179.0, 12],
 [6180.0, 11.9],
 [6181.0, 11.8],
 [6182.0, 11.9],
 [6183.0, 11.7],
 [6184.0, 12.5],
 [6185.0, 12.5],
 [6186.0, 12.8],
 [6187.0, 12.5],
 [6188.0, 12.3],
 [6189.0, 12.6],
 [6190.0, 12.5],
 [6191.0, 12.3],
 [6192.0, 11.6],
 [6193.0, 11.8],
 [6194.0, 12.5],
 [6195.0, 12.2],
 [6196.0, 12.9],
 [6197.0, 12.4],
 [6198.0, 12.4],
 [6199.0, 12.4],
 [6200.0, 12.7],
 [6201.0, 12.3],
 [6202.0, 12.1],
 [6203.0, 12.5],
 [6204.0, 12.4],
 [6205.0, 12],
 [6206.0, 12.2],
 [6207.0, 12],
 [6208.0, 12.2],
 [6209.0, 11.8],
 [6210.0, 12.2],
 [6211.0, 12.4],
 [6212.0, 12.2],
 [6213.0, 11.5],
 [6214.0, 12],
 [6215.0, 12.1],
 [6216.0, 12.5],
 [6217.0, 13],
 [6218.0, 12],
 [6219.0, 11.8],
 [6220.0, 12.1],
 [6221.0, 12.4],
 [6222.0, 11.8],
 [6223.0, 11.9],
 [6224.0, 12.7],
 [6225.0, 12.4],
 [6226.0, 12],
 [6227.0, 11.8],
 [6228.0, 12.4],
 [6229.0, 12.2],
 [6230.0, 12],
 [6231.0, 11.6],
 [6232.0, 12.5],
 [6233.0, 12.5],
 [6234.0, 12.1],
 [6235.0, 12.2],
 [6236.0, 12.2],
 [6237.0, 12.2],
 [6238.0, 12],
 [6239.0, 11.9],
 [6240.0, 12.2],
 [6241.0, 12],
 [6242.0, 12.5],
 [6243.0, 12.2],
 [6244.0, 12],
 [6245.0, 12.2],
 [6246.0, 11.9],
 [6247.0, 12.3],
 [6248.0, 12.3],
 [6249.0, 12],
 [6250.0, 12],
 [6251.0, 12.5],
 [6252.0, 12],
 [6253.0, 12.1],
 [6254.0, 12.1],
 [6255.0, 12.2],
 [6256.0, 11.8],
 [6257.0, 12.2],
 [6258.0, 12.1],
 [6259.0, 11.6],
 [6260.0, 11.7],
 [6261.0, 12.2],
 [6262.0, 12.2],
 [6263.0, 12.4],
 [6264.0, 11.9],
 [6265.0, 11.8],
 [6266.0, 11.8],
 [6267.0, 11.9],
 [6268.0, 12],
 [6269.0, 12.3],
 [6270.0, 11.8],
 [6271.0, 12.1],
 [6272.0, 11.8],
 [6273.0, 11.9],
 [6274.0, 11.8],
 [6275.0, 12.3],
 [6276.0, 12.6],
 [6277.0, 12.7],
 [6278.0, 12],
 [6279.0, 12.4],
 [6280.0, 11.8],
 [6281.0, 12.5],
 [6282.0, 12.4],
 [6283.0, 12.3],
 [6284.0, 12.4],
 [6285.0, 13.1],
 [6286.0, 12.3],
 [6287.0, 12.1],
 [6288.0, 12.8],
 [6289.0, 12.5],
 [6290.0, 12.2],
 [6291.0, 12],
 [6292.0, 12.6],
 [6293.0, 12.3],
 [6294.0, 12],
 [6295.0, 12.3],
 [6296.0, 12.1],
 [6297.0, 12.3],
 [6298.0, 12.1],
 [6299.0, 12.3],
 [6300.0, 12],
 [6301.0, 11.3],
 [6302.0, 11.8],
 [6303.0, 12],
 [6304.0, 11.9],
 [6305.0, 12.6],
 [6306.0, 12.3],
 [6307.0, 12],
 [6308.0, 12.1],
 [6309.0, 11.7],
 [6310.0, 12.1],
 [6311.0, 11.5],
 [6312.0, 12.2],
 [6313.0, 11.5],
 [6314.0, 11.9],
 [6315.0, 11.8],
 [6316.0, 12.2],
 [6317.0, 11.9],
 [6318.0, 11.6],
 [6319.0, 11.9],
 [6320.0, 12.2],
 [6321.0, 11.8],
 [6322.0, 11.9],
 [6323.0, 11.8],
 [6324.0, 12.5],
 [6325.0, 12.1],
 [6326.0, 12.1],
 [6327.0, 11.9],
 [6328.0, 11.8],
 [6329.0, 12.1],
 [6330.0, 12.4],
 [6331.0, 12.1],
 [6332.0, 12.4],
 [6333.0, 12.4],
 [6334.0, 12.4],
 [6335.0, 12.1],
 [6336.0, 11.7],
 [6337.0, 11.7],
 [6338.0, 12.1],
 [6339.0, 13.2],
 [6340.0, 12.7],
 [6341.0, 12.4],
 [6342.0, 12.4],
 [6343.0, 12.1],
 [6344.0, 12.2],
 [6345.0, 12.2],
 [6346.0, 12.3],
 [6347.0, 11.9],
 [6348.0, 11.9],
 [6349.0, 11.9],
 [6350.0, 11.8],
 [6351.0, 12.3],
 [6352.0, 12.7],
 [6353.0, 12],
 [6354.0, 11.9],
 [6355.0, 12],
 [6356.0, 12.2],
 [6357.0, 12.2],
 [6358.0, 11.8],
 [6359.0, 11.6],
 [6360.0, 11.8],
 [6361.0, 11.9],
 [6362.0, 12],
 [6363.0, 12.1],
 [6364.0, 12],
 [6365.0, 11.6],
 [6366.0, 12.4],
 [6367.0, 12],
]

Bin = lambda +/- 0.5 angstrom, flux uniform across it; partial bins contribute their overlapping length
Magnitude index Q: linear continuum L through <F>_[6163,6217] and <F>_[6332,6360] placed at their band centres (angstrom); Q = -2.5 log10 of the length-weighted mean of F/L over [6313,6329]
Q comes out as 0.019 mag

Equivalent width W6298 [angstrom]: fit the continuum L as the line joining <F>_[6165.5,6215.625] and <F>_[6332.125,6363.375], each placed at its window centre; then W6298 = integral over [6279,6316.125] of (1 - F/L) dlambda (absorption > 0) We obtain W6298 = 0.0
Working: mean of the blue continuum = 12.2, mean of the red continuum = 12.1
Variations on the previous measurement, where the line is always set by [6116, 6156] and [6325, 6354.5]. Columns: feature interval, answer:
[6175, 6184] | 0.1 angstrom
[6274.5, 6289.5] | -0.3 angstrom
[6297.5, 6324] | 0.5 angstrom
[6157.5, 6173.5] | 0.2 angstrom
